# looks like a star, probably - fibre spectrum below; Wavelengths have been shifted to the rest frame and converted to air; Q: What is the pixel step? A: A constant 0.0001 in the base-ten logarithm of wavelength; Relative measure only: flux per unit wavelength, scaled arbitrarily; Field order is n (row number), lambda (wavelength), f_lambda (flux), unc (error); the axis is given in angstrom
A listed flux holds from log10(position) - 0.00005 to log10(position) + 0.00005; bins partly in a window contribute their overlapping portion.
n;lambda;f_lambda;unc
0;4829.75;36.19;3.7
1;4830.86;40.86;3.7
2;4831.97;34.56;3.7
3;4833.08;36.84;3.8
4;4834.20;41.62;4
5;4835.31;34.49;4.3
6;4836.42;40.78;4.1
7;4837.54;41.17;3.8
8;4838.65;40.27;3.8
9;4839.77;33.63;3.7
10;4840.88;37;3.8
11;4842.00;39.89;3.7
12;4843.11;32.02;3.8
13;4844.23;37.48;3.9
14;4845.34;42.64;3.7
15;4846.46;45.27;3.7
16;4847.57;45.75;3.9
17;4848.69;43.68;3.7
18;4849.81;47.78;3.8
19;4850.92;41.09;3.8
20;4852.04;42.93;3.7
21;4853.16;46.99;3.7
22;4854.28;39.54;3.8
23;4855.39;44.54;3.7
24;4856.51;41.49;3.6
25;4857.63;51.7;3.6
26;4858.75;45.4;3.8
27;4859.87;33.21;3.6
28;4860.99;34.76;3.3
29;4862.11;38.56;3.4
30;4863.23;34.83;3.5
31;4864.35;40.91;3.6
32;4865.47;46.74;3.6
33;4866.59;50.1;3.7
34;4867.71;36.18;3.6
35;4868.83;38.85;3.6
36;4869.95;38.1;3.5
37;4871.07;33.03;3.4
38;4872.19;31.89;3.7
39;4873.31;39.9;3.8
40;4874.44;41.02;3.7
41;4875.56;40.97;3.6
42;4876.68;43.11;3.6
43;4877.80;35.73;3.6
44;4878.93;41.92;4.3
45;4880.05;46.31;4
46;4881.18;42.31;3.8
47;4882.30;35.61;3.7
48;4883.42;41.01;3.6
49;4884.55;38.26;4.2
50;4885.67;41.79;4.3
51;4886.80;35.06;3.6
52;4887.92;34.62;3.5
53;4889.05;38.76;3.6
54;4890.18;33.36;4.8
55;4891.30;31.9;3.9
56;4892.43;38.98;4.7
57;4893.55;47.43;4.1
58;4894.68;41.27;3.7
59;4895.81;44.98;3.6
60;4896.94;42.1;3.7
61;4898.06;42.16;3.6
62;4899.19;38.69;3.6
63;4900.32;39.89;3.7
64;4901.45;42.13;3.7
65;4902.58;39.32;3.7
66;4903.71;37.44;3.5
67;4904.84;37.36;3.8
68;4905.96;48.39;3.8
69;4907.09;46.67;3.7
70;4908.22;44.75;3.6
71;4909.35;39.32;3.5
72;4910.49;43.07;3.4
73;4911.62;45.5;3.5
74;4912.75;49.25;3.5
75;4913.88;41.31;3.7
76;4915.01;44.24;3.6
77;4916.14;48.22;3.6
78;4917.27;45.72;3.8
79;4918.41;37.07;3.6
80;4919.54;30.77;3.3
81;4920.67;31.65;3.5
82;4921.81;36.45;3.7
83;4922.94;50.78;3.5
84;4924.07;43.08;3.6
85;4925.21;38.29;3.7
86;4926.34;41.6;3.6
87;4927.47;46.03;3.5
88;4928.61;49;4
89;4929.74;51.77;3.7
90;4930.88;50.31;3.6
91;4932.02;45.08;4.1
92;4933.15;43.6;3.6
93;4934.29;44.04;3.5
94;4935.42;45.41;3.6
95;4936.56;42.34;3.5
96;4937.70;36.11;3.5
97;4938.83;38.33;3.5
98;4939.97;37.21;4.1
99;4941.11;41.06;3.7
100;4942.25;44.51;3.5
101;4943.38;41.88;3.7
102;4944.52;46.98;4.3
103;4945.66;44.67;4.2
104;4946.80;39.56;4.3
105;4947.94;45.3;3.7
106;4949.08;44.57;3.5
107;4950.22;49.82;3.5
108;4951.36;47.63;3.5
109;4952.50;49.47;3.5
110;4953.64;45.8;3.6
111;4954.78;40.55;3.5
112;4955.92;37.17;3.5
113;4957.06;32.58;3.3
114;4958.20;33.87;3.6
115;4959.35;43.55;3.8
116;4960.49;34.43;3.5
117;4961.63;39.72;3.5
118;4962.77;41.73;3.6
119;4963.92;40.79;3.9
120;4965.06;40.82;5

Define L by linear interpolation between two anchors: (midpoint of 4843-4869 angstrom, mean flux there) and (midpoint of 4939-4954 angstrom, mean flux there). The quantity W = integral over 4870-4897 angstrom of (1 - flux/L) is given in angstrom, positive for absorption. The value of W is 2.2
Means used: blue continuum 42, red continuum 44.3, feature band 39.1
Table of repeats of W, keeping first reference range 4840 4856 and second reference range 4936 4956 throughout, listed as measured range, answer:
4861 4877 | 1.0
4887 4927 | 1.5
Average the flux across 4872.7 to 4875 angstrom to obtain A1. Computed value 40.2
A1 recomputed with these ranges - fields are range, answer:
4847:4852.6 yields 44.3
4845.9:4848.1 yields 45.6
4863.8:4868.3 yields 43.5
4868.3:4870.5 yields 38.5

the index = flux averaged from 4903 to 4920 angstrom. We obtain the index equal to 42.7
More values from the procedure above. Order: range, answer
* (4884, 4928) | 41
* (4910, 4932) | 43.4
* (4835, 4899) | 40.2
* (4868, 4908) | 39.8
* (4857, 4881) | 40.2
